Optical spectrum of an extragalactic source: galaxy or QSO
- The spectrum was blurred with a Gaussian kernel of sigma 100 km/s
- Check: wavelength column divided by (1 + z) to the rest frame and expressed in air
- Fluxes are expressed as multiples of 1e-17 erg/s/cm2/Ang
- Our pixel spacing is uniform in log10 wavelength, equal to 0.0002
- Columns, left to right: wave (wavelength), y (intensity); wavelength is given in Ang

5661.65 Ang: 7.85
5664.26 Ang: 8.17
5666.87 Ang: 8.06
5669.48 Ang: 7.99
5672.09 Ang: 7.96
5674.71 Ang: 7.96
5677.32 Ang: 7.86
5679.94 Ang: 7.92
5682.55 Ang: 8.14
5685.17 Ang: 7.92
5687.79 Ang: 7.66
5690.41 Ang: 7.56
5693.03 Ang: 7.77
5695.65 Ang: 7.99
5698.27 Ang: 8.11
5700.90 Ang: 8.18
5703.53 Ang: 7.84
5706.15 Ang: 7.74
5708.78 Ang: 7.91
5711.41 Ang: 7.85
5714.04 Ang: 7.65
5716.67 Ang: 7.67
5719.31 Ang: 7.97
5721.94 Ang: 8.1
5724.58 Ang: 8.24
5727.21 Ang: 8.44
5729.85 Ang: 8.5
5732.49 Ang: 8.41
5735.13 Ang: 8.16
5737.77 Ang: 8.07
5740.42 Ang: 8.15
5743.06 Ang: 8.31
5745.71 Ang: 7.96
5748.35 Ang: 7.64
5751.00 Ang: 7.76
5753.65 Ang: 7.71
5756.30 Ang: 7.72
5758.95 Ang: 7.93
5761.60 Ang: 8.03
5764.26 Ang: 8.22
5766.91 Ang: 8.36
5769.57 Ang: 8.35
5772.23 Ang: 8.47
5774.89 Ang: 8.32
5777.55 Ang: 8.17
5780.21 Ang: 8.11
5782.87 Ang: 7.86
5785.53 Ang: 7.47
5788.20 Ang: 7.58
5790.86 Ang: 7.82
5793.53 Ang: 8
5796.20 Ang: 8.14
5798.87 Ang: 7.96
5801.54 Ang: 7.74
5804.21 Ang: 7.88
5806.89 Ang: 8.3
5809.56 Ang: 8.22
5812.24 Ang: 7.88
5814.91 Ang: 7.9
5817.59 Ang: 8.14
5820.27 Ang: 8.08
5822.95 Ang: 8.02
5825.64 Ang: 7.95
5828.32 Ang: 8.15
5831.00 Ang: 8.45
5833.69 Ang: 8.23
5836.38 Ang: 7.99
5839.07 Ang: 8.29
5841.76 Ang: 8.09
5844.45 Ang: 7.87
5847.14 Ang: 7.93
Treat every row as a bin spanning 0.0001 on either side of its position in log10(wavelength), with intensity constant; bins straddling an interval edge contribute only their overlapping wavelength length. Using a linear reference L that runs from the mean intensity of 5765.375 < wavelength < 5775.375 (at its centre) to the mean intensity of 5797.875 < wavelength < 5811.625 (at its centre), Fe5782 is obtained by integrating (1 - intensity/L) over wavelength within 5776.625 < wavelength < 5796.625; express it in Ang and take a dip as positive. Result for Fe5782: 0.8 Ang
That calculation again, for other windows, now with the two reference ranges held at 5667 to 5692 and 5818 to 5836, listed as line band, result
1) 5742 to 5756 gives 0.26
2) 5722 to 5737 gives -0.65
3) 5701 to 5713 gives 0.11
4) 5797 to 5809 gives 0.15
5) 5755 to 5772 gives -0.20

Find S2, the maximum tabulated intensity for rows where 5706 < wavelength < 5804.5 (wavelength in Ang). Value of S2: 8.5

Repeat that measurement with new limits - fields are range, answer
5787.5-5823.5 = 8.3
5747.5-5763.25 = 8.03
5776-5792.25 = 8.17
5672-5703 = 8.18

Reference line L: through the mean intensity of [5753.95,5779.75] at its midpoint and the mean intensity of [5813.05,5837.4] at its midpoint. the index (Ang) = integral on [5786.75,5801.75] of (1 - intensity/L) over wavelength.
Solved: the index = 0.5 Ang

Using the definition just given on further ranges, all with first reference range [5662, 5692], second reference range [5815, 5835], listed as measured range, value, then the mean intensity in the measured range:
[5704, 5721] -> 0.35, 7.81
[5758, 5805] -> 0.25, 8.03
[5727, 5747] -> -0.59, 8.24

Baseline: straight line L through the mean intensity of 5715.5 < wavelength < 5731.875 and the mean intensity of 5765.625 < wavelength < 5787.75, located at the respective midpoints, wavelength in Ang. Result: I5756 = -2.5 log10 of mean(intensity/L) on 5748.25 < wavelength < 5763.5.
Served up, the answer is 0.04 mag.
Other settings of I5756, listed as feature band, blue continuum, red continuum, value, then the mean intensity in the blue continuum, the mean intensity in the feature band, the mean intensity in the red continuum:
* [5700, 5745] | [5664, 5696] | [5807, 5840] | -0.013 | 7.91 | 8.07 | 8.11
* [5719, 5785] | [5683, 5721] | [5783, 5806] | -0.037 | 7.85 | 8.11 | 7.83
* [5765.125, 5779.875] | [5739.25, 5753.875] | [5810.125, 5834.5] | -0.043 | 7.94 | 8.31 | 8.09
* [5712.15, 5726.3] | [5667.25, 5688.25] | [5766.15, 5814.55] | 0.005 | 7.94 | 7.94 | 8.03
